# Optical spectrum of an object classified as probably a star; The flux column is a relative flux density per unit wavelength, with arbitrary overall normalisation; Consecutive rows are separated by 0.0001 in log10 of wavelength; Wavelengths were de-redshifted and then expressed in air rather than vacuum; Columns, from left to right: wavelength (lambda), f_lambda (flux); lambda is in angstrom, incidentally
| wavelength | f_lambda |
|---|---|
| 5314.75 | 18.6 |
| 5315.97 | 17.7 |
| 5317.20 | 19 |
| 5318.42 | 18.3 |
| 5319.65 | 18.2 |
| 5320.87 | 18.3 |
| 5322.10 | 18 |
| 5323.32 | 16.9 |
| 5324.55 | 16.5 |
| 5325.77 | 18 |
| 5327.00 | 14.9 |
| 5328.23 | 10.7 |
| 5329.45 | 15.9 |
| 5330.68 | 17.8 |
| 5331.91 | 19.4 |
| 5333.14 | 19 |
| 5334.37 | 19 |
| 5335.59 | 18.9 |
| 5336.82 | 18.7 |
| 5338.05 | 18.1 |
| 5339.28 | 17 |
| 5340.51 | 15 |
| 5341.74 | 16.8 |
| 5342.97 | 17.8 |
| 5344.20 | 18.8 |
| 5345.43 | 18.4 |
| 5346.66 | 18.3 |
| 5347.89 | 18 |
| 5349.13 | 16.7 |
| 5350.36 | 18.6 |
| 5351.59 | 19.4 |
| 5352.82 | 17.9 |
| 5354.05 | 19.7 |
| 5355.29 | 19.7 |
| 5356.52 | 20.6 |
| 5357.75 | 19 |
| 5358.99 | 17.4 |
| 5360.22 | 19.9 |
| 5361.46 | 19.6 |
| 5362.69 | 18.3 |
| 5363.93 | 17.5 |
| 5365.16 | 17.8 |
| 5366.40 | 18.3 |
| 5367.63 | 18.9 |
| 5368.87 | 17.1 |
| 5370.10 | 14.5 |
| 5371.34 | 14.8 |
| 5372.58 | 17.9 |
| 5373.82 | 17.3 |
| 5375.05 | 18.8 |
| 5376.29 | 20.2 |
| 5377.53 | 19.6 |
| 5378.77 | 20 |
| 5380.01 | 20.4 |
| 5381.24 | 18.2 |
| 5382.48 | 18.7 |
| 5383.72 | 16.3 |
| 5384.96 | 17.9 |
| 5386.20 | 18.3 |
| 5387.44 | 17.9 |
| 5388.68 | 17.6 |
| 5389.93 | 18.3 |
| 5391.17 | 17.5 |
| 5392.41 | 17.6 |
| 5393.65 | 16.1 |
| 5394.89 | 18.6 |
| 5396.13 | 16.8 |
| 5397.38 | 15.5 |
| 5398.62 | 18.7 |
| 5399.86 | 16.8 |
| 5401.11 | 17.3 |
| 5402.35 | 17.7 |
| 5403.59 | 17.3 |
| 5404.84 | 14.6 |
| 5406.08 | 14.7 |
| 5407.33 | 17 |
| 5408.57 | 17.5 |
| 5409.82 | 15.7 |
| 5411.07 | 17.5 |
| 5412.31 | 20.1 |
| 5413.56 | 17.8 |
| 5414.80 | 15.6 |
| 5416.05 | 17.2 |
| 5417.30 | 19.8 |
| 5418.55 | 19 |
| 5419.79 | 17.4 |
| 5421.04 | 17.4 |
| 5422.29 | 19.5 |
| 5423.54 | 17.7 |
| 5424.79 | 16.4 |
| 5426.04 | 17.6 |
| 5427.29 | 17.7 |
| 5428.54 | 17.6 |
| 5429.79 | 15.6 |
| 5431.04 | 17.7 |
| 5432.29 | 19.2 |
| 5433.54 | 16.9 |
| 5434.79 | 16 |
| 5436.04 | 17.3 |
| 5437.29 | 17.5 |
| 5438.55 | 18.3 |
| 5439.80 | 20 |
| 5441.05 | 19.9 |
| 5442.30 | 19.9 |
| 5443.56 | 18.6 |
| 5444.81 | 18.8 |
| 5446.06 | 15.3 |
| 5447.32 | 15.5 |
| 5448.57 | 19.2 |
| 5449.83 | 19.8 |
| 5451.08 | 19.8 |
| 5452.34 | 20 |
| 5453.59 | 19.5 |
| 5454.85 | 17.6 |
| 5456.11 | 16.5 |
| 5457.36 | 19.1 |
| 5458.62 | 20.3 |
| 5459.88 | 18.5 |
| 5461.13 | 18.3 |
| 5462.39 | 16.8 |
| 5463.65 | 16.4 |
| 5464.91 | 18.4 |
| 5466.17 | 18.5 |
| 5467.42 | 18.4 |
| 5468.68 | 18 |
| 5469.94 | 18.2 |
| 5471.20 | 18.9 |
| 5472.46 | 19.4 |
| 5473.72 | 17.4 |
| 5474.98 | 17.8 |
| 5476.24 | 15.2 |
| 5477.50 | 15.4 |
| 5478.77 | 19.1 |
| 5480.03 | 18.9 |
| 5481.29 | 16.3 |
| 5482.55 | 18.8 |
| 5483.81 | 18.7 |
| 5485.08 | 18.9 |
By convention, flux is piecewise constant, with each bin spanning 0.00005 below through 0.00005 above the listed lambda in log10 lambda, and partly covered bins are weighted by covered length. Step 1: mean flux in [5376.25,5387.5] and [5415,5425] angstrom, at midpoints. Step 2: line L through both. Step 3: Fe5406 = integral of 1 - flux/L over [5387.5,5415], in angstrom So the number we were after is 1.8 angstrom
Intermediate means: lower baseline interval 18.7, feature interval 17.1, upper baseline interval 18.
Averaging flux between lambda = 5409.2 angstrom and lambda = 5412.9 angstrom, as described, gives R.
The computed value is 17.8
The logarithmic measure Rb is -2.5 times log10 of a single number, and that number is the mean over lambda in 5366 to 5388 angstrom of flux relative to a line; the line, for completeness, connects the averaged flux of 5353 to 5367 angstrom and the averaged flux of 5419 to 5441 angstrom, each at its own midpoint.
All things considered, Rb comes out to 0.03 mag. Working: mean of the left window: 18.9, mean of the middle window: 18.1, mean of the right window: 17.7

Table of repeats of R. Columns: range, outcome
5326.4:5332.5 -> 15.7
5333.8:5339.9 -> 18.3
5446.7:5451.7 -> 18.6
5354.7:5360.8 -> 19.3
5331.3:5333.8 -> 19.2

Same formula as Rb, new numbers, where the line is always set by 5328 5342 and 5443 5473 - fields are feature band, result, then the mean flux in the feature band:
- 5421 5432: 0.035 mag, 17.5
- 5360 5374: 0.002 mag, 17.6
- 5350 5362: -0.097 mag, 19.2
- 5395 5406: 0.067 mag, 16.8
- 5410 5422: 0.004 mag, 17.9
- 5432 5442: 0.000 mag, 18.2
